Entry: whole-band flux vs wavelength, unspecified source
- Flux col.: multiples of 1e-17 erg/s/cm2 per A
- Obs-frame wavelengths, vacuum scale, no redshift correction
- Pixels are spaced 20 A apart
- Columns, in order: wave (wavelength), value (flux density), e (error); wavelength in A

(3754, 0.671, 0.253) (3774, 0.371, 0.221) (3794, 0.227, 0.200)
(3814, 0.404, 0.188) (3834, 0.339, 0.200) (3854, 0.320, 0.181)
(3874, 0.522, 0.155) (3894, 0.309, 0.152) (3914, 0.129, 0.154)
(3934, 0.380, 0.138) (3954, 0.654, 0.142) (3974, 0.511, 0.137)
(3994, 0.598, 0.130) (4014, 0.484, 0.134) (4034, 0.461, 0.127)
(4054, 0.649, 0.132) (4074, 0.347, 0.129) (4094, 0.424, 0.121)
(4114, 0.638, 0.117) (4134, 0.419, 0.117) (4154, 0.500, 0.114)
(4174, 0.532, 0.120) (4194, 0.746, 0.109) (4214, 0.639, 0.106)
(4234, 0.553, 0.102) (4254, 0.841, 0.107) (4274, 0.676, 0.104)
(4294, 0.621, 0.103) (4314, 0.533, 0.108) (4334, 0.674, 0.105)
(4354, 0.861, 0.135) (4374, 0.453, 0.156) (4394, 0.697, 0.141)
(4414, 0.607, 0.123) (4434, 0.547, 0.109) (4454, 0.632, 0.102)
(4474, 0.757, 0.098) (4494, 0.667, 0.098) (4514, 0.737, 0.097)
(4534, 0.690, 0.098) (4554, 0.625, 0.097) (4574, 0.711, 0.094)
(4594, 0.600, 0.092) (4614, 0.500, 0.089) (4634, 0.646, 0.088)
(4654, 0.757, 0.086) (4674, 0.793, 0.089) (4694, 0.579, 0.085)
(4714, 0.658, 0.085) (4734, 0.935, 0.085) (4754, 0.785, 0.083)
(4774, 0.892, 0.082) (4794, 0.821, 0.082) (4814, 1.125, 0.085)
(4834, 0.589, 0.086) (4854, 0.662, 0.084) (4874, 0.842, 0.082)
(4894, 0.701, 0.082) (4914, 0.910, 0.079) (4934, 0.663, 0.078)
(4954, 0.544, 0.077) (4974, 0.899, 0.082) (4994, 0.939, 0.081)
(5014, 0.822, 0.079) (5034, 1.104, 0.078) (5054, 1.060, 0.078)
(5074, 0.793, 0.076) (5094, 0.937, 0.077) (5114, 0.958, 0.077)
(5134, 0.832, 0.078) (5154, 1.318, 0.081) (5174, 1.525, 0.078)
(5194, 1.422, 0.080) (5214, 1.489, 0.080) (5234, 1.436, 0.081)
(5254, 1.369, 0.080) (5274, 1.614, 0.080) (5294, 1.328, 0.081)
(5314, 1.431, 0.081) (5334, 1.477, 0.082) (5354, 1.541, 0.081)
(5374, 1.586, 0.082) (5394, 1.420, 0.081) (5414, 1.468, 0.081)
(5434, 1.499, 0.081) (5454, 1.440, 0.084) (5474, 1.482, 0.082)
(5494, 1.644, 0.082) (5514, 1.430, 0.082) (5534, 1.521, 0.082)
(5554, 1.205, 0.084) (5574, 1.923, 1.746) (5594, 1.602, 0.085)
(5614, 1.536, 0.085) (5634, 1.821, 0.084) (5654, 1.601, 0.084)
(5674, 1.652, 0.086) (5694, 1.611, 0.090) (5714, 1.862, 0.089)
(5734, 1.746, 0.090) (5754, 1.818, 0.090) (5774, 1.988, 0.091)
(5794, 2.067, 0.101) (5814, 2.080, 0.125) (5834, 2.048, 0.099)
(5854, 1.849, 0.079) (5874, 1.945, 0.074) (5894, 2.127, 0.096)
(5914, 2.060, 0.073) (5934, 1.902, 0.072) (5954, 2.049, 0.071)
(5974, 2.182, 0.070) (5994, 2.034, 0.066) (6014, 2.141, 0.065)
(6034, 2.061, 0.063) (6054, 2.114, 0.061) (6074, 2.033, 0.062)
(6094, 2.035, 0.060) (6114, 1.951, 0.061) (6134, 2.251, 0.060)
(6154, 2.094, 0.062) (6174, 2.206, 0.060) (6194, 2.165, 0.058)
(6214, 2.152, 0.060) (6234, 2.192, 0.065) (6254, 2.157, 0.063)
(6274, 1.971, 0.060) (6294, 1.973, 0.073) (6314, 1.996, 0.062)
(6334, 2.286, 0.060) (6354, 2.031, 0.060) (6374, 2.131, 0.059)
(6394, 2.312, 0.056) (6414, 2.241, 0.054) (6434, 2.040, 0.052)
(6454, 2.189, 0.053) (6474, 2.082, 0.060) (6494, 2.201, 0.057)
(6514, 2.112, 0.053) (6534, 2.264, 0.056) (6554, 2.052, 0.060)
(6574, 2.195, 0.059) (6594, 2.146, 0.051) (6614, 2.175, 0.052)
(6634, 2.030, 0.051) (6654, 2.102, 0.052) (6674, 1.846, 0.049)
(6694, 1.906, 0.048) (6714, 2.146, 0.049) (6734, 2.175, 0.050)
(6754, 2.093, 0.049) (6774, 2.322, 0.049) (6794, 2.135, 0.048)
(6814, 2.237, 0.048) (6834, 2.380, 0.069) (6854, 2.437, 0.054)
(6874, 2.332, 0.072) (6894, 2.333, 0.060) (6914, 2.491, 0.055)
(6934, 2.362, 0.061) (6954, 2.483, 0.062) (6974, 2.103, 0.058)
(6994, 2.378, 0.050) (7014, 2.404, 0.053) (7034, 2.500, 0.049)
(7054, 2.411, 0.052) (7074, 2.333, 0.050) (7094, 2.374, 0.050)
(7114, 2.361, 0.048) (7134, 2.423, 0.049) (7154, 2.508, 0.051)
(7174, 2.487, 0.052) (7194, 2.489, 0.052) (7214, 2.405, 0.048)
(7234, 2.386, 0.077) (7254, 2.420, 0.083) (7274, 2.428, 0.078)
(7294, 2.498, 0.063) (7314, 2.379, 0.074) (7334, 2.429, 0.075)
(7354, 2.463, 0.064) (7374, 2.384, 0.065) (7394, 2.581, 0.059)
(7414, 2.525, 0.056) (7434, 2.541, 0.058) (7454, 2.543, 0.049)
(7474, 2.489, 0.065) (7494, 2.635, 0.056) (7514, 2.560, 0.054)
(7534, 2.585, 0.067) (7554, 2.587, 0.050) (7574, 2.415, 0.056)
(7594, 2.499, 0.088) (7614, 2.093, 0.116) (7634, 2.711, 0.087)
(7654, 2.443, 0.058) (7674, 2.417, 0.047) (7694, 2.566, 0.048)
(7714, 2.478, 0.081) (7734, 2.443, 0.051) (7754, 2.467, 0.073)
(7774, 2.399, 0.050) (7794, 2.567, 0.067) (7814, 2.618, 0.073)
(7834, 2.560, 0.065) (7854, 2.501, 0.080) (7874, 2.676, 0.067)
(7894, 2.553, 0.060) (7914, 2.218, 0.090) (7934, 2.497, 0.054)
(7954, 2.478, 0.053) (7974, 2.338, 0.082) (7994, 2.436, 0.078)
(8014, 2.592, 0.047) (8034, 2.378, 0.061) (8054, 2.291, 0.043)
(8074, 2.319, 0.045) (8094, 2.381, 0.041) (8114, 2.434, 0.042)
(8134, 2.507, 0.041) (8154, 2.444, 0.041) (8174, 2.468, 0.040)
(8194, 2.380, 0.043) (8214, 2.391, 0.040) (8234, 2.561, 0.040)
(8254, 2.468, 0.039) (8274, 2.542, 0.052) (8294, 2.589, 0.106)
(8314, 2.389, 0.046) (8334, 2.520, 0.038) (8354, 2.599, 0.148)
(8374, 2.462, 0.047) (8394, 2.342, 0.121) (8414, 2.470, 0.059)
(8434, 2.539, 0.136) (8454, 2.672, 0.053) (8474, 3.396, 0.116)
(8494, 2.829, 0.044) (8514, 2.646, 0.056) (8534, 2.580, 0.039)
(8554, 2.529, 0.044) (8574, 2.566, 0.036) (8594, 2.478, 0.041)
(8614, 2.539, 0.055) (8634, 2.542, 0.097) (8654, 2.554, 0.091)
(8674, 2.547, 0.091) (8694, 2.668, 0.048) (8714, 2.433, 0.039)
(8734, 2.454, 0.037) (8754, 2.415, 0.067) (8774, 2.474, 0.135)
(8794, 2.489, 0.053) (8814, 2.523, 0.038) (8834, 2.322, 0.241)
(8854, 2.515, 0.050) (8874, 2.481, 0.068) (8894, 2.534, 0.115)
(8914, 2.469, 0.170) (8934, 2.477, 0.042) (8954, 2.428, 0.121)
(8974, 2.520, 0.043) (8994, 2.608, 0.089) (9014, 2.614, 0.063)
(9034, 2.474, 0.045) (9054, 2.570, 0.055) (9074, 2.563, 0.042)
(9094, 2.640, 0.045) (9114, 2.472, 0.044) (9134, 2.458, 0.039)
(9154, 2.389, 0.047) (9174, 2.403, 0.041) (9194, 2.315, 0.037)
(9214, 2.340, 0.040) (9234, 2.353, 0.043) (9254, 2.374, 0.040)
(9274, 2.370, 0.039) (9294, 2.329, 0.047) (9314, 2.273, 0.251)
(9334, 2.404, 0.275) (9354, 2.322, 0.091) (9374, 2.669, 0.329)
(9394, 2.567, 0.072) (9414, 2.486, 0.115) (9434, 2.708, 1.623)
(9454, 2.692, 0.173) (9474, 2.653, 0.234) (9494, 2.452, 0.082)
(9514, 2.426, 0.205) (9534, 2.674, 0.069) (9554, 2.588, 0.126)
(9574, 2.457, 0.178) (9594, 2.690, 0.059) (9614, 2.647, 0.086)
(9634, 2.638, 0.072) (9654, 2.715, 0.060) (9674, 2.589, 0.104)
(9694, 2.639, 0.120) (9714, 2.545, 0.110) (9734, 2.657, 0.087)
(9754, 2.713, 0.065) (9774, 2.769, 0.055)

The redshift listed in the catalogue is 0.291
